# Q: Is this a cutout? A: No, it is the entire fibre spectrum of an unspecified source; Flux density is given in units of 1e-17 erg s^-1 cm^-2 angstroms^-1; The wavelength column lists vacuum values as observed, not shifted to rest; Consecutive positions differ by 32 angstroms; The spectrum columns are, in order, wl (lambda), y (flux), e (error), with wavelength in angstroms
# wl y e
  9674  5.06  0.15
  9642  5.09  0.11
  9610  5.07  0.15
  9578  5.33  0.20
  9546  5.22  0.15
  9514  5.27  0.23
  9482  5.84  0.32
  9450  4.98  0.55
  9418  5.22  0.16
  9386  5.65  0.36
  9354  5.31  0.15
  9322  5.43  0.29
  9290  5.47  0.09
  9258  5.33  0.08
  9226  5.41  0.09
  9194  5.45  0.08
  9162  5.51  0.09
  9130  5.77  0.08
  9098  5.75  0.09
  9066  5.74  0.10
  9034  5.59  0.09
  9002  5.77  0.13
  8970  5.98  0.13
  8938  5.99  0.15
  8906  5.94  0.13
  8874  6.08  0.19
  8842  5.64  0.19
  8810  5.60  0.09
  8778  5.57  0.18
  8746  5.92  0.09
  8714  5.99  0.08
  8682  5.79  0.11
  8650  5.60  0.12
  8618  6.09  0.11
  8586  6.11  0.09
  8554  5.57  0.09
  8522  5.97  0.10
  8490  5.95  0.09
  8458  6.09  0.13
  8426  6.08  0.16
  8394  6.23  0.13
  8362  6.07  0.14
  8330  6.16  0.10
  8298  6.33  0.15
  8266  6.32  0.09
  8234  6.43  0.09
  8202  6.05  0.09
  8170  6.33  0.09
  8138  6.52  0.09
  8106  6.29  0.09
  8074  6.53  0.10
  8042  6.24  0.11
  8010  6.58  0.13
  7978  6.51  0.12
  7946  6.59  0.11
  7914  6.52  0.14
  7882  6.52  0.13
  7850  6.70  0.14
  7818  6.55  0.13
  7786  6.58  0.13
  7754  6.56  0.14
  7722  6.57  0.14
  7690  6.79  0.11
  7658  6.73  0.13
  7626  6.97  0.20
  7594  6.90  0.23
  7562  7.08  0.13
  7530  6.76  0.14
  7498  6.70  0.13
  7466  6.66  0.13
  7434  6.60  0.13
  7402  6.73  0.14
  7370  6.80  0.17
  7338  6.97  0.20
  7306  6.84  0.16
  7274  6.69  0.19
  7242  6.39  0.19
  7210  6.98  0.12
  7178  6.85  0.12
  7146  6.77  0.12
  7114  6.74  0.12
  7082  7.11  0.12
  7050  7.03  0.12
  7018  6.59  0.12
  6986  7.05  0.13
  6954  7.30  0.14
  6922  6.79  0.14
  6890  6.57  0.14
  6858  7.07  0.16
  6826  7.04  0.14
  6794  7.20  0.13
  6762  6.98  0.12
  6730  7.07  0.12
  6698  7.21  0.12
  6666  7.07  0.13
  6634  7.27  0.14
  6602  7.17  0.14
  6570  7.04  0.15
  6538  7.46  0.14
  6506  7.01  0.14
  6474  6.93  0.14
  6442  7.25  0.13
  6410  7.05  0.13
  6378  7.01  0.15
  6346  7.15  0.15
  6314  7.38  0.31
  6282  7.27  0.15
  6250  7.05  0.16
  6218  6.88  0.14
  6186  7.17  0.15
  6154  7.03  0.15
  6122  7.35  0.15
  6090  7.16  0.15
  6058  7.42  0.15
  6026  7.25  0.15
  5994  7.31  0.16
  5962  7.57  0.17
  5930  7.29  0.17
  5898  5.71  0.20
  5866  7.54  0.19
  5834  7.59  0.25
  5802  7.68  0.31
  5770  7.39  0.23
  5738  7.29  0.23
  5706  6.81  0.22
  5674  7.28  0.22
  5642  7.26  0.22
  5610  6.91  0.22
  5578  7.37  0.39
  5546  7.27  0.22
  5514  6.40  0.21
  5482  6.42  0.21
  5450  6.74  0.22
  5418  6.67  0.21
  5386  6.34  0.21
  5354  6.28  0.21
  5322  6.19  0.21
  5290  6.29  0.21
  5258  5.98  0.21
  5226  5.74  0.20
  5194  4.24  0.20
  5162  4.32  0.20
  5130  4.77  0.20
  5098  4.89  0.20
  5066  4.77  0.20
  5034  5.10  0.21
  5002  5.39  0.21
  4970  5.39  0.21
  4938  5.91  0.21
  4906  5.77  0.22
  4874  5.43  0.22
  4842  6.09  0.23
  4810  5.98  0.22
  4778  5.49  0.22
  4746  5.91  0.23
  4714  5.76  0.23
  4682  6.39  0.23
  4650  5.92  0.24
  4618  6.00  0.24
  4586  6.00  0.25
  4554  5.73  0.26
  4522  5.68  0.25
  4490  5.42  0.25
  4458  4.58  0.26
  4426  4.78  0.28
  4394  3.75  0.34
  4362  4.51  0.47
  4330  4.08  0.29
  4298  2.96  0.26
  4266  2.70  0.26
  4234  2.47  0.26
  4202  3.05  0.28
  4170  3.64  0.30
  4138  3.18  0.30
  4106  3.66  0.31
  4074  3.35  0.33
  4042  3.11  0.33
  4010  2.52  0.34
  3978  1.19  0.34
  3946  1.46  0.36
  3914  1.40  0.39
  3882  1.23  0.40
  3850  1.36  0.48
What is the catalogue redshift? 0.000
